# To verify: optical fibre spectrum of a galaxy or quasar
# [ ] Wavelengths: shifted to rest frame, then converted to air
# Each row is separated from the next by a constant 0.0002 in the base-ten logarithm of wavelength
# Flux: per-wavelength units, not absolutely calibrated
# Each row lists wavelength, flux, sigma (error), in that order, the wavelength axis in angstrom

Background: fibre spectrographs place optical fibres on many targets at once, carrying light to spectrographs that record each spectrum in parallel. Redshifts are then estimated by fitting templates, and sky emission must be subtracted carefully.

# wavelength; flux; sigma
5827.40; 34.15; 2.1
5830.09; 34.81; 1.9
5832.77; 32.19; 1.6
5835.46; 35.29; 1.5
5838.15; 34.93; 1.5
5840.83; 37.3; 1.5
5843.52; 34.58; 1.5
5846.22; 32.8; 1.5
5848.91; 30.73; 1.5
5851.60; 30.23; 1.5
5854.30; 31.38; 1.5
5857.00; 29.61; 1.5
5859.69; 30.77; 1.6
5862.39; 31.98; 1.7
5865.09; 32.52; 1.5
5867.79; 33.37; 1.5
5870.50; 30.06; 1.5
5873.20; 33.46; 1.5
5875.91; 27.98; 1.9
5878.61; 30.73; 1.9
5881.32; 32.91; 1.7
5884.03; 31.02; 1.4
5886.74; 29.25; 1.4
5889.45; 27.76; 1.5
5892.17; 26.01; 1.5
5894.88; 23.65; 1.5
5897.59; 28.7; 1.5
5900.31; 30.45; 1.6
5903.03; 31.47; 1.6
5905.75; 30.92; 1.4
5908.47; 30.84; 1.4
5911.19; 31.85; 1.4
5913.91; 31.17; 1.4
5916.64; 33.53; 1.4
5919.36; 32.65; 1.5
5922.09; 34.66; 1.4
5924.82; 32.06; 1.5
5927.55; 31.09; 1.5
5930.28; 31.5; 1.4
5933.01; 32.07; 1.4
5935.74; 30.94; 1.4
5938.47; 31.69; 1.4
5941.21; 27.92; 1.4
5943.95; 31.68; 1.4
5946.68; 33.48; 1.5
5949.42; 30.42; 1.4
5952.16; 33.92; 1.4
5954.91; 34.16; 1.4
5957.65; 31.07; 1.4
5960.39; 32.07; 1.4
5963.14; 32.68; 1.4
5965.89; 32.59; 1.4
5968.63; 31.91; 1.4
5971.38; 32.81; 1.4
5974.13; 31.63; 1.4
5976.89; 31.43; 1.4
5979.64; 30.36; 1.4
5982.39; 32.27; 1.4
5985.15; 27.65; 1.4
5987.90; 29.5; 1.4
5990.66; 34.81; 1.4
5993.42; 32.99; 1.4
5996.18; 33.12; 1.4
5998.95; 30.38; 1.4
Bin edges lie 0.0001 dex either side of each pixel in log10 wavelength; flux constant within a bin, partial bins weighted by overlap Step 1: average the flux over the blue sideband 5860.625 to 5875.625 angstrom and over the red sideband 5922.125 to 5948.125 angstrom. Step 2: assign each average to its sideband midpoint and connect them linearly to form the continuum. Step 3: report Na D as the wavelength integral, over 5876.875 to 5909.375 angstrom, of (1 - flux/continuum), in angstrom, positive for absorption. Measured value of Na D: 2.4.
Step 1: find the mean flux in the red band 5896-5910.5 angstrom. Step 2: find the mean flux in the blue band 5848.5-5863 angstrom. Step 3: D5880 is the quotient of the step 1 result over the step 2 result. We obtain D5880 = 0.99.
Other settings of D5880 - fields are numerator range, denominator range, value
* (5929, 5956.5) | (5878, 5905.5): 1.09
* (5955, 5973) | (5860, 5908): 1.07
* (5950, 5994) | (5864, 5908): 1.06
